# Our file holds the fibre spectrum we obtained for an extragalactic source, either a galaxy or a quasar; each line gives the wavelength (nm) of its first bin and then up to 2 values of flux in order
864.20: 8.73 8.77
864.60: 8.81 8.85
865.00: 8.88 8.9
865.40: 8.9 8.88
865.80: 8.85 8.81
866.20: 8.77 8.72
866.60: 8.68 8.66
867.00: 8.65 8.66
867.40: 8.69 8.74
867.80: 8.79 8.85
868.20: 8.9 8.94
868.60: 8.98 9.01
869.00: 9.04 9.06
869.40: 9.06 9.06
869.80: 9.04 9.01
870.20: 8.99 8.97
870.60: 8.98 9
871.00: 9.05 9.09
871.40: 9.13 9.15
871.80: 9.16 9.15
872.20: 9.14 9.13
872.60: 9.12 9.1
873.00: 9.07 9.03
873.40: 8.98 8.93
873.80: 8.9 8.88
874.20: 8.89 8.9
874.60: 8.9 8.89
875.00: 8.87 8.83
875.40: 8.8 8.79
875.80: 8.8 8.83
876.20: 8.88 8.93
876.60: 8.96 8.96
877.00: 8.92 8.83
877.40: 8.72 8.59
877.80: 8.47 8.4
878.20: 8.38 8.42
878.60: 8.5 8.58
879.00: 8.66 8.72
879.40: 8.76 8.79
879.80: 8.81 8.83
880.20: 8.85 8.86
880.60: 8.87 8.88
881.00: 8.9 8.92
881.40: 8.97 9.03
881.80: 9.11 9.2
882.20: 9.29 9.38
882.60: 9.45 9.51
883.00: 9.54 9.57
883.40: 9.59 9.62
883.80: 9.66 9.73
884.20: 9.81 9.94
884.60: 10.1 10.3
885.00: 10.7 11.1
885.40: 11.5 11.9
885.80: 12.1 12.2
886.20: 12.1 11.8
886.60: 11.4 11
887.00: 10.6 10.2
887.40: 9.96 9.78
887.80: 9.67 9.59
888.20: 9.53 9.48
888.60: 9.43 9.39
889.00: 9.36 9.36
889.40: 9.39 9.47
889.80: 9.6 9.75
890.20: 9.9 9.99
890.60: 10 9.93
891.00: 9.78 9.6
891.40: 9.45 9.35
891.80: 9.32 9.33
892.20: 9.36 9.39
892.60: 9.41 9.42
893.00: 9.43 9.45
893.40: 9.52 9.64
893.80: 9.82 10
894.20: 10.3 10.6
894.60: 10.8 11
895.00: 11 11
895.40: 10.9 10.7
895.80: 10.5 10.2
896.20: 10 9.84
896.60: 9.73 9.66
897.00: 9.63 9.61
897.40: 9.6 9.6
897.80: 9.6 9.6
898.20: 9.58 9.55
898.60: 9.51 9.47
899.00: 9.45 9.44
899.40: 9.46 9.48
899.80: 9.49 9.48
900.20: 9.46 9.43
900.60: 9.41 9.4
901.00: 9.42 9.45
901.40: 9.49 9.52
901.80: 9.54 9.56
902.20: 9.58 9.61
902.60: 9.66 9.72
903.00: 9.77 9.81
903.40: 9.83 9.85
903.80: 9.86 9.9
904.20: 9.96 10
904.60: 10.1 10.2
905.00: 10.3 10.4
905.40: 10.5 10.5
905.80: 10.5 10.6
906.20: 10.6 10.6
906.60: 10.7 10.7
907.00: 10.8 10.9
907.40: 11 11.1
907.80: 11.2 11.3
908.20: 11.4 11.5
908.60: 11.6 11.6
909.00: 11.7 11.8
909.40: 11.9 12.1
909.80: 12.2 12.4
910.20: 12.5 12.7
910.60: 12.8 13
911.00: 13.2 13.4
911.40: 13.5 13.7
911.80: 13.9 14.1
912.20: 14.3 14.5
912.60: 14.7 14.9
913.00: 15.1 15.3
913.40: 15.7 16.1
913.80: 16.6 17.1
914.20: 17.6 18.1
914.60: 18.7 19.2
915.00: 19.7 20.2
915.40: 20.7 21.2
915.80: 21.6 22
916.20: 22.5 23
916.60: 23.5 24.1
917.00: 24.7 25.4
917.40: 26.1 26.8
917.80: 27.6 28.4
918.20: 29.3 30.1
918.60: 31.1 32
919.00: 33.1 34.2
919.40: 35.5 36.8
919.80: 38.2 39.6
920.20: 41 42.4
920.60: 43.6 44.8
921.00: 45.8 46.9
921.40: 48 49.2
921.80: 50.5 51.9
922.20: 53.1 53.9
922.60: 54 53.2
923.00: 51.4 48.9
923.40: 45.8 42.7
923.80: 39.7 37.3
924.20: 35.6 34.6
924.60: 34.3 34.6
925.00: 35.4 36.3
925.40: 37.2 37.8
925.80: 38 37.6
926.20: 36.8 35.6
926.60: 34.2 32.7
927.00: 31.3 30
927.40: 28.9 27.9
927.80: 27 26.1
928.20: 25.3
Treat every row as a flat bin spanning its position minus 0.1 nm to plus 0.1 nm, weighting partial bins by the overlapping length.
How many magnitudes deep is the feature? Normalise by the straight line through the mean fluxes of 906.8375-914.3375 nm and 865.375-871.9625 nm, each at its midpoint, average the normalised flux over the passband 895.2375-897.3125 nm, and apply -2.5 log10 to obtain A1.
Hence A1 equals 0.164 mag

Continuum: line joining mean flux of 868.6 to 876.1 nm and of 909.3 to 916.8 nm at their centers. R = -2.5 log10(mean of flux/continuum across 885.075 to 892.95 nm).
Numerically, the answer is 0.19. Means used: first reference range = 8.99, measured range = 10.1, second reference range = 16.4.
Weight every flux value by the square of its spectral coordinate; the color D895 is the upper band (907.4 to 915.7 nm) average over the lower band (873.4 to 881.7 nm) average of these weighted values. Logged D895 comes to 1.77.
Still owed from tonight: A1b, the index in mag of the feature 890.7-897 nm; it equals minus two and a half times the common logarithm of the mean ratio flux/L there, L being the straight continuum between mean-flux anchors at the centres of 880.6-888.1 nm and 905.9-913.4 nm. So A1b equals 0.11 mag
